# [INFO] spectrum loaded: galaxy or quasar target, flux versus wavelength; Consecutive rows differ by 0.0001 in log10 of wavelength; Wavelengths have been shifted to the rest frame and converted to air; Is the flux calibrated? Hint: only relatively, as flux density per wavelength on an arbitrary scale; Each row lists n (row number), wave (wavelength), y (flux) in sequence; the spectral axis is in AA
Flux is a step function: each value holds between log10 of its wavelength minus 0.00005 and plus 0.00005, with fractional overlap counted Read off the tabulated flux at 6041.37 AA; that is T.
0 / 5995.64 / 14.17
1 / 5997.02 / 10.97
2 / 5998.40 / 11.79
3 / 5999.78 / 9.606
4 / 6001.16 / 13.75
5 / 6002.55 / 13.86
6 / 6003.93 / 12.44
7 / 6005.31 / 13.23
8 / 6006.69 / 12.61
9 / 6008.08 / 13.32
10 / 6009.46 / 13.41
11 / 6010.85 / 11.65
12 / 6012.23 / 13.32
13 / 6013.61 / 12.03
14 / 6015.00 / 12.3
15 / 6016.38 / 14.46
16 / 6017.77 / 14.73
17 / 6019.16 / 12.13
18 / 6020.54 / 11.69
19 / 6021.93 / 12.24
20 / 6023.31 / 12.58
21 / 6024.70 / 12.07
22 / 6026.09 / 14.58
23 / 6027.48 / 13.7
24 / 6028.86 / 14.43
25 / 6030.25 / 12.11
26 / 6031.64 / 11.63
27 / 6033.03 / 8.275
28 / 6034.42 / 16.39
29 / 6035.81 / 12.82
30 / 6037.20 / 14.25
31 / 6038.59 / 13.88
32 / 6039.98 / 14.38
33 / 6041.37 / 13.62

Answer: 13.62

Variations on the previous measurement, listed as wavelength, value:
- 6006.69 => 12.61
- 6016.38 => 14.46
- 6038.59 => 13.88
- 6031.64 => 11.63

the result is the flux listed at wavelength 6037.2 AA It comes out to 14.25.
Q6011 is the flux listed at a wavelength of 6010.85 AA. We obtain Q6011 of 11.65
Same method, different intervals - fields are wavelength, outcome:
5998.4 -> 11.79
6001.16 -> 13.75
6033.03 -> 8.275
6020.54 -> 11.69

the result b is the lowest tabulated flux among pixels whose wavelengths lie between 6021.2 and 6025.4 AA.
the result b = 12.07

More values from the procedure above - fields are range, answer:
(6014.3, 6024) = 11.69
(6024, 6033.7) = 8.275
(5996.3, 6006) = 9.606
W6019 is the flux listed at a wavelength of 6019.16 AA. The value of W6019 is 12.13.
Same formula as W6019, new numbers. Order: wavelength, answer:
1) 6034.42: 16.39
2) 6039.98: 14.38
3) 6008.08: 13.32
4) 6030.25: 12.11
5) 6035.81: 12.82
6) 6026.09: 14.58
